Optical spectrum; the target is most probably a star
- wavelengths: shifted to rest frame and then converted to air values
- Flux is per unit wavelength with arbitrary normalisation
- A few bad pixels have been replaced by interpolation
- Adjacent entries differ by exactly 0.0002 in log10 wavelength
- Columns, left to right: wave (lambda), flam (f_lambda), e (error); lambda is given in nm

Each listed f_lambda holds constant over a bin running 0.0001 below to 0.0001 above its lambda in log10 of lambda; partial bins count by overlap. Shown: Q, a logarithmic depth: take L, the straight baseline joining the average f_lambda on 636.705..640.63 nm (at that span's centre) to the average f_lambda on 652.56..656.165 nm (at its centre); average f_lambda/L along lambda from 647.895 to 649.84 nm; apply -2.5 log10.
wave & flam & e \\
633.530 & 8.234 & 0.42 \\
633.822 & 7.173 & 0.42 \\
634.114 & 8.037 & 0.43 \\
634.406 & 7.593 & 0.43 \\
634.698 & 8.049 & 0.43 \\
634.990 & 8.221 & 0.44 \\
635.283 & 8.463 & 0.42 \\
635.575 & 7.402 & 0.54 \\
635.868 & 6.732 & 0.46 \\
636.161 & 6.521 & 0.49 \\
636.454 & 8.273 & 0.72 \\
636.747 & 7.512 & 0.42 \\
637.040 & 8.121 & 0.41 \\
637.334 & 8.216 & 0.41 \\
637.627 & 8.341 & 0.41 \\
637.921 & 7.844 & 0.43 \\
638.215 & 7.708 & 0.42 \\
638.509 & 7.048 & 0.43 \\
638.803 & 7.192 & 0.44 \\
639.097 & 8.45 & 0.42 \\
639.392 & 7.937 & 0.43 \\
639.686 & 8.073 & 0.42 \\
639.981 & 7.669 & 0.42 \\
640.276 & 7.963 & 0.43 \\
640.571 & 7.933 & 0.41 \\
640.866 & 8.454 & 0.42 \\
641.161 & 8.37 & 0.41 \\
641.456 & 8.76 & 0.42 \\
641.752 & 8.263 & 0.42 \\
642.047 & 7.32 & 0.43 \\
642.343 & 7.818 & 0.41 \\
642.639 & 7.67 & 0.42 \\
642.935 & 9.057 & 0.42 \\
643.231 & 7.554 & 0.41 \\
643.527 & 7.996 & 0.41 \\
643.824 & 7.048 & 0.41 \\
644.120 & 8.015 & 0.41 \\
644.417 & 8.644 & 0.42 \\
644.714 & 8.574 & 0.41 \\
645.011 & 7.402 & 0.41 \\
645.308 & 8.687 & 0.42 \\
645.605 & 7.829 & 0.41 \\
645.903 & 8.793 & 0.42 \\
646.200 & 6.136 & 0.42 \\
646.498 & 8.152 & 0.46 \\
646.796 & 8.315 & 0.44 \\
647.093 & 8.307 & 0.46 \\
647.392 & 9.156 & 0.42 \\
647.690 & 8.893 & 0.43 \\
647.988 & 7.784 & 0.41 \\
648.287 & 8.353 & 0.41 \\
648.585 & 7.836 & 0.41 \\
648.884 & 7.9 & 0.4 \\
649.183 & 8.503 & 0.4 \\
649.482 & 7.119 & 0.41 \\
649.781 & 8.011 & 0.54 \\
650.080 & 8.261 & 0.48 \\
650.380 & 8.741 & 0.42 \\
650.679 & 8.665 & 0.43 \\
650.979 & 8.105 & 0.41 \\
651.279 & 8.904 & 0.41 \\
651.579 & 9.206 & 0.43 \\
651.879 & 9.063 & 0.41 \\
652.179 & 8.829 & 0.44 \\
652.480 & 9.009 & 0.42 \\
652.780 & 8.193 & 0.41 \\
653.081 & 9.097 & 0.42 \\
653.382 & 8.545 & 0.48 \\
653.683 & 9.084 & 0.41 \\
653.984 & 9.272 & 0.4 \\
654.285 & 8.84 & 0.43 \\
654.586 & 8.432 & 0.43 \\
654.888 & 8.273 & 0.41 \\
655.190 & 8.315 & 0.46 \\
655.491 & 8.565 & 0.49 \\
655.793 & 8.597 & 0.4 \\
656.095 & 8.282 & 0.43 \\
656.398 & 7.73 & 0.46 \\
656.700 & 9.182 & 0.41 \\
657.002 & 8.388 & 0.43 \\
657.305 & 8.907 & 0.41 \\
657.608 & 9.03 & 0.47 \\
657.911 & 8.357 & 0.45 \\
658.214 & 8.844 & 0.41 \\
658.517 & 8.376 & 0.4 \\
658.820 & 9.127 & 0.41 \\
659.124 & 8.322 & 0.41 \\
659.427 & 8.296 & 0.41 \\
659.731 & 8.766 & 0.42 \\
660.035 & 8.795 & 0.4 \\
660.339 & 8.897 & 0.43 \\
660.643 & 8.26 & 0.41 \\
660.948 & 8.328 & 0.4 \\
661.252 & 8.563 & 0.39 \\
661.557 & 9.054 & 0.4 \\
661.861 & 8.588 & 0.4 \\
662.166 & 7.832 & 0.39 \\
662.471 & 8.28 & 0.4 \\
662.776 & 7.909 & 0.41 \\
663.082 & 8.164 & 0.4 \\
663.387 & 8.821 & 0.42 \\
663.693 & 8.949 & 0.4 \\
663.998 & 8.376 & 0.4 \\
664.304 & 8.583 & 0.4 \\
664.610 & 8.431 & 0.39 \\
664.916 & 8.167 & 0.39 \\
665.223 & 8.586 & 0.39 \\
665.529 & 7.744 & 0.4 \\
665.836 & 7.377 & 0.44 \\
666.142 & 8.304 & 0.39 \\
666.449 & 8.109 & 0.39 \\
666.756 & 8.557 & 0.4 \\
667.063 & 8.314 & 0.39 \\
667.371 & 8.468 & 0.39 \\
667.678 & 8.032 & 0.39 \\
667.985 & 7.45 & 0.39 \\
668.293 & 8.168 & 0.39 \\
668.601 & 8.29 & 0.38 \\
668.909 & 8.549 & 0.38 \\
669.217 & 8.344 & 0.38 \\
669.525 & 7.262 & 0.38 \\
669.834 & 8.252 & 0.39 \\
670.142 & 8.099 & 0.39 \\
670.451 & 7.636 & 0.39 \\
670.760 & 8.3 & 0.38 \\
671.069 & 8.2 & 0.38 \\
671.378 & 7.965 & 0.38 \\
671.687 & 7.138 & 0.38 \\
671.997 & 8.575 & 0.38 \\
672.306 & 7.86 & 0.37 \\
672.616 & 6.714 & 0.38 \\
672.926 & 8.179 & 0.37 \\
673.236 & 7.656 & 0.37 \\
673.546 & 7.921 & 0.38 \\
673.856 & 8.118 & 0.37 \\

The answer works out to 0.06 mag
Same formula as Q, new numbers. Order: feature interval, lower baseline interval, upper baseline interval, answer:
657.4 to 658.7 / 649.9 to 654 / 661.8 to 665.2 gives -0.015 mag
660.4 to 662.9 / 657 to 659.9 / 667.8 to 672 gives 0.012 mag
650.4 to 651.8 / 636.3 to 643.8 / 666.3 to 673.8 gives -0.099 mag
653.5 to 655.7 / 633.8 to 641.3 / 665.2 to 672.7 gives -0.098 mag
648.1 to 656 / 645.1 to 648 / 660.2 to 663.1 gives -0.032 mag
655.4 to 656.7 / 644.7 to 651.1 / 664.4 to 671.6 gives -0.033 mag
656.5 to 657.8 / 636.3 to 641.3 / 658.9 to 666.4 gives -0.067 mag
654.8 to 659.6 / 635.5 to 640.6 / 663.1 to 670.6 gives -0.066 mag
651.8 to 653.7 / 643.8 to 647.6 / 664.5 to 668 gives -0.086 mag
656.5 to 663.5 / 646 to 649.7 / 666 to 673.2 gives -0.069 mag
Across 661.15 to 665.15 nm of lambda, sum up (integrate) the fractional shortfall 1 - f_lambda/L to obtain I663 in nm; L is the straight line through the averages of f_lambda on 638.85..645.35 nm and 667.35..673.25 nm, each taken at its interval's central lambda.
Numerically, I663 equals -0.23 nm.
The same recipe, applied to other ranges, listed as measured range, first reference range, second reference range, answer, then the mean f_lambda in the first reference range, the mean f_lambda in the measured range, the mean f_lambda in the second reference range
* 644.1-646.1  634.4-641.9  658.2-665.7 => -0.04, 7.9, 8.24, 8.47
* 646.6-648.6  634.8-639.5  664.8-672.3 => -0.14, 7.75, 8.41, 8.07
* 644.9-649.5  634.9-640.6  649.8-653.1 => 0.16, 7.77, 8.11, 8.69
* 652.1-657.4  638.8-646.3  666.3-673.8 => -0.42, 8.01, 8.64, 8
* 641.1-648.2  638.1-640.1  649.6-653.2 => 0.03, 7.73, 8.1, 8.66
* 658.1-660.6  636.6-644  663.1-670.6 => -0.16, 7.93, 8.66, 8.2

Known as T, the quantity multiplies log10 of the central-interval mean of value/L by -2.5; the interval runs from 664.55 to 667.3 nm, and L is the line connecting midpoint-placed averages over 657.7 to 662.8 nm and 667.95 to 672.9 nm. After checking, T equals 0.003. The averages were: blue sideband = 8.53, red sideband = 7.94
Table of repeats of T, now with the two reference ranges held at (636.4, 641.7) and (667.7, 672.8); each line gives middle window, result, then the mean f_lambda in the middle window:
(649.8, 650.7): -0.065 mag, 8.46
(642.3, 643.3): -0.013 mag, 8.08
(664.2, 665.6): -0.051 mag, 8.32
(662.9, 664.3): -0.082 mag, 8.56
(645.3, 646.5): 0.025 mag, 7.8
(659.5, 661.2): -0.084 mag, 8.59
